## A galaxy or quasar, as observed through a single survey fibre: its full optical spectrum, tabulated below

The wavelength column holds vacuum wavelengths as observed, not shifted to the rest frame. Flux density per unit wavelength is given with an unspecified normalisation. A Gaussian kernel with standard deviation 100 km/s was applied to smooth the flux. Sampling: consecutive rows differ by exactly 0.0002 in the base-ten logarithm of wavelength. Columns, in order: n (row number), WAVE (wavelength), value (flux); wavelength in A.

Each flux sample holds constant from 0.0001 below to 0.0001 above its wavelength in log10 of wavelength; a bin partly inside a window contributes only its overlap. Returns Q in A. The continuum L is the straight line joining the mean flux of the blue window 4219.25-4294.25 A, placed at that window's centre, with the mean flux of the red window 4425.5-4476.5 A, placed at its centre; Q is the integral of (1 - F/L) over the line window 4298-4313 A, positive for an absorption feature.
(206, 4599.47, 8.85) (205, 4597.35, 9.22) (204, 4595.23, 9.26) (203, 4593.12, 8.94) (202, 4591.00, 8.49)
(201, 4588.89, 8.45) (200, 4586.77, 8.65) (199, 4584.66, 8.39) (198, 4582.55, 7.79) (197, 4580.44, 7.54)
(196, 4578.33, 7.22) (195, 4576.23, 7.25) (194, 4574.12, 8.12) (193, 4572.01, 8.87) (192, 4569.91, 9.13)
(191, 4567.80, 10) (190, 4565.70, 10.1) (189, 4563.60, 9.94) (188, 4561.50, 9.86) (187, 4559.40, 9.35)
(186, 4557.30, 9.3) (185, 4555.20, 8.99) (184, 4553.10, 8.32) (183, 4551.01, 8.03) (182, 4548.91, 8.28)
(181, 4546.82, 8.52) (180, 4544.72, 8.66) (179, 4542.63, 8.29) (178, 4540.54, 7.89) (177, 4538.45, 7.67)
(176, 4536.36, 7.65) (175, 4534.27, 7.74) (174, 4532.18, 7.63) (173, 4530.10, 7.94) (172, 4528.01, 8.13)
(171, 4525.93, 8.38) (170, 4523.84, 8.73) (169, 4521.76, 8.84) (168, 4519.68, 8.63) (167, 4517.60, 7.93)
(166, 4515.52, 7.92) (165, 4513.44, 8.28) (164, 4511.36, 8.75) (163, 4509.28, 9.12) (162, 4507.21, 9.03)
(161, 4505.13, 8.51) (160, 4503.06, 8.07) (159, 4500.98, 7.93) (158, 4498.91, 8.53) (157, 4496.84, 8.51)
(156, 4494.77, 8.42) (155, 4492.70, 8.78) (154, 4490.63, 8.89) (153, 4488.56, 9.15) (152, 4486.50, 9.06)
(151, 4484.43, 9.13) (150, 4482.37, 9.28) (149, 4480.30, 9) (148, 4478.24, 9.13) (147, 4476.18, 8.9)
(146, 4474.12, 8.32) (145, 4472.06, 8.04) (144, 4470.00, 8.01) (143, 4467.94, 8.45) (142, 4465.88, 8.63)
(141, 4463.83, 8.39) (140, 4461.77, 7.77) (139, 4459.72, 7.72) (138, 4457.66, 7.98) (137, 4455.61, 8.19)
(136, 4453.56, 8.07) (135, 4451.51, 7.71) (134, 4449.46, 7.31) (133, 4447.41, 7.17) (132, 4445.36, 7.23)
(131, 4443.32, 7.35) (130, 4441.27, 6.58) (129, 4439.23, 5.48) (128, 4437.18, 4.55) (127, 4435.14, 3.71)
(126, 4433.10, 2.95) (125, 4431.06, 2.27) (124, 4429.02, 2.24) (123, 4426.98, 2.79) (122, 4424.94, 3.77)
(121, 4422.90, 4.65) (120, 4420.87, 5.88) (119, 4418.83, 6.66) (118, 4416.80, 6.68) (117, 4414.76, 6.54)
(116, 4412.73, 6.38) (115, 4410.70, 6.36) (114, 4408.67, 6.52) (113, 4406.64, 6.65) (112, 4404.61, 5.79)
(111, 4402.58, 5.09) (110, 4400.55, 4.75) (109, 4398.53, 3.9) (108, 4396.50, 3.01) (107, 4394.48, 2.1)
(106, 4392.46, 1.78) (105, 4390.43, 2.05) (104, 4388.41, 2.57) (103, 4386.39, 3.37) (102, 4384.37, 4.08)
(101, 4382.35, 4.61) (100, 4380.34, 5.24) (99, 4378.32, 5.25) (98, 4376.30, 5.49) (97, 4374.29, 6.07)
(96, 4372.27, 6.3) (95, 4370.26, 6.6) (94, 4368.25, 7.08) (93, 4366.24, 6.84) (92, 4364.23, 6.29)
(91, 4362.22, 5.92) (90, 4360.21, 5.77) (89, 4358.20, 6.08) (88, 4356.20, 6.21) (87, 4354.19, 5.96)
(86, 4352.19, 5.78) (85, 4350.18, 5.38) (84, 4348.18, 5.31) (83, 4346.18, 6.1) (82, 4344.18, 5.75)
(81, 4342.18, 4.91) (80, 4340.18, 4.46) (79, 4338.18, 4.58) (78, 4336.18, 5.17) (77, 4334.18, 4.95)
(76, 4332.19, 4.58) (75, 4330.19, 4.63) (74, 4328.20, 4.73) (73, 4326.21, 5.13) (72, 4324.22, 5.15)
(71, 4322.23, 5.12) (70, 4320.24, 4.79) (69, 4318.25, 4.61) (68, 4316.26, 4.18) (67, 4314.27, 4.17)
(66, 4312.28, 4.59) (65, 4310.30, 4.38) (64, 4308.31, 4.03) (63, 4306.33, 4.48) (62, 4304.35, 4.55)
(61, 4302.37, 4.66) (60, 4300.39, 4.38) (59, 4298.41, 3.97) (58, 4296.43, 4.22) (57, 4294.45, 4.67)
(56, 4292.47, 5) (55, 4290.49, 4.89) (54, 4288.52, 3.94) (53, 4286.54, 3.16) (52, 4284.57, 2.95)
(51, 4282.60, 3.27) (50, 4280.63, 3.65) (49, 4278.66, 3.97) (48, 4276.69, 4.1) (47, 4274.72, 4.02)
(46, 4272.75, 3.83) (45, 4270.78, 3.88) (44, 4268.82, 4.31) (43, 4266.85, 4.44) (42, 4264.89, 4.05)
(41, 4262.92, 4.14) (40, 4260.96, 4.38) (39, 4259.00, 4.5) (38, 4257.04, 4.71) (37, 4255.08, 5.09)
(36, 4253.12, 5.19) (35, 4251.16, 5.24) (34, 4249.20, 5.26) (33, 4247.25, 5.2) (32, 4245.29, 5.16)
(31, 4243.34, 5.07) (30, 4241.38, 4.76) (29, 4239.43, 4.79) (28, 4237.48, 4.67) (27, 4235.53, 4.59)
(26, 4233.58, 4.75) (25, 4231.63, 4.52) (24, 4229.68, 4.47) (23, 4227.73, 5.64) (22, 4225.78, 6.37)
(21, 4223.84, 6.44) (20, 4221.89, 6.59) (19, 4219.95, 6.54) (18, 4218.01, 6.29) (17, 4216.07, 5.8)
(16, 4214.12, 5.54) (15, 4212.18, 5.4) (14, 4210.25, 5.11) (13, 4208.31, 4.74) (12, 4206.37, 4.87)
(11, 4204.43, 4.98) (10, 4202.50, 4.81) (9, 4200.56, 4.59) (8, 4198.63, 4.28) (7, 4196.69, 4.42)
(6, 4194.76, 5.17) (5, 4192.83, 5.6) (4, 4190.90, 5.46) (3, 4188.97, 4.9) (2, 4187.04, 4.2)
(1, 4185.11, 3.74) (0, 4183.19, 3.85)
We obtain 2.19 A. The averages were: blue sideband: 4.66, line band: 4.39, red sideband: 6.58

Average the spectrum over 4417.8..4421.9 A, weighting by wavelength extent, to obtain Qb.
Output 6.27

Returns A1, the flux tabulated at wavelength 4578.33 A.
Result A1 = 7.22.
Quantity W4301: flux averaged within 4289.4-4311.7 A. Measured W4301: 4.48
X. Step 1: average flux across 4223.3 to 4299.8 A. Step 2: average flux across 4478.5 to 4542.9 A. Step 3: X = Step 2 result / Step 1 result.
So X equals 1.9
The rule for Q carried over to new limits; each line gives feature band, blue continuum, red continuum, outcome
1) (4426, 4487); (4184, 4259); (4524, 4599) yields 3.85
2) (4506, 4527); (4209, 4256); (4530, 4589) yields -1.29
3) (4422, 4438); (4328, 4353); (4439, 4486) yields 8.64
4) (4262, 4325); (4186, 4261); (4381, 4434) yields 7.90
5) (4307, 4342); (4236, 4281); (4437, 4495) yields 6.21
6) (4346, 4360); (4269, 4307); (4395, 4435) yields -4.22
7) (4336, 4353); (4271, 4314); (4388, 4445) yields -3.59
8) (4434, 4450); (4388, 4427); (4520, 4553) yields -1.13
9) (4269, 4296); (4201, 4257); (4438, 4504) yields 8.87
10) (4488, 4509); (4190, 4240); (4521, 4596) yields -1.72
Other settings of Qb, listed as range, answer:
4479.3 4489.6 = 9.12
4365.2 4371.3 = 6.84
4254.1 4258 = 4.9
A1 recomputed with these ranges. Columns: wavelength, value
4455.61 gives 8.19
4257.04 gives 4.71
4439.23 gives 5.48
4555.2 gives 8.99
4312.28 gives 4.59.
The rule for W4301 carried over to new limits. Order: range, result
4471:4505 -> 8.69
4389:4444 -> 4.65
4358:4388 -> 5.59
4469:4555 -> 8.44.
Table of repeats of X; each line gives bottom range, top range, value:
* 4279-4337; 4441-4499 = 1.88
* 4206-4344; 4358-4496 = 1.32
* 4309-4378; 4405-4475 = 1.19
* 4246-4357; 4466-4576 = 1.86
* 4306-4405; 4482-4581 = 1.74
